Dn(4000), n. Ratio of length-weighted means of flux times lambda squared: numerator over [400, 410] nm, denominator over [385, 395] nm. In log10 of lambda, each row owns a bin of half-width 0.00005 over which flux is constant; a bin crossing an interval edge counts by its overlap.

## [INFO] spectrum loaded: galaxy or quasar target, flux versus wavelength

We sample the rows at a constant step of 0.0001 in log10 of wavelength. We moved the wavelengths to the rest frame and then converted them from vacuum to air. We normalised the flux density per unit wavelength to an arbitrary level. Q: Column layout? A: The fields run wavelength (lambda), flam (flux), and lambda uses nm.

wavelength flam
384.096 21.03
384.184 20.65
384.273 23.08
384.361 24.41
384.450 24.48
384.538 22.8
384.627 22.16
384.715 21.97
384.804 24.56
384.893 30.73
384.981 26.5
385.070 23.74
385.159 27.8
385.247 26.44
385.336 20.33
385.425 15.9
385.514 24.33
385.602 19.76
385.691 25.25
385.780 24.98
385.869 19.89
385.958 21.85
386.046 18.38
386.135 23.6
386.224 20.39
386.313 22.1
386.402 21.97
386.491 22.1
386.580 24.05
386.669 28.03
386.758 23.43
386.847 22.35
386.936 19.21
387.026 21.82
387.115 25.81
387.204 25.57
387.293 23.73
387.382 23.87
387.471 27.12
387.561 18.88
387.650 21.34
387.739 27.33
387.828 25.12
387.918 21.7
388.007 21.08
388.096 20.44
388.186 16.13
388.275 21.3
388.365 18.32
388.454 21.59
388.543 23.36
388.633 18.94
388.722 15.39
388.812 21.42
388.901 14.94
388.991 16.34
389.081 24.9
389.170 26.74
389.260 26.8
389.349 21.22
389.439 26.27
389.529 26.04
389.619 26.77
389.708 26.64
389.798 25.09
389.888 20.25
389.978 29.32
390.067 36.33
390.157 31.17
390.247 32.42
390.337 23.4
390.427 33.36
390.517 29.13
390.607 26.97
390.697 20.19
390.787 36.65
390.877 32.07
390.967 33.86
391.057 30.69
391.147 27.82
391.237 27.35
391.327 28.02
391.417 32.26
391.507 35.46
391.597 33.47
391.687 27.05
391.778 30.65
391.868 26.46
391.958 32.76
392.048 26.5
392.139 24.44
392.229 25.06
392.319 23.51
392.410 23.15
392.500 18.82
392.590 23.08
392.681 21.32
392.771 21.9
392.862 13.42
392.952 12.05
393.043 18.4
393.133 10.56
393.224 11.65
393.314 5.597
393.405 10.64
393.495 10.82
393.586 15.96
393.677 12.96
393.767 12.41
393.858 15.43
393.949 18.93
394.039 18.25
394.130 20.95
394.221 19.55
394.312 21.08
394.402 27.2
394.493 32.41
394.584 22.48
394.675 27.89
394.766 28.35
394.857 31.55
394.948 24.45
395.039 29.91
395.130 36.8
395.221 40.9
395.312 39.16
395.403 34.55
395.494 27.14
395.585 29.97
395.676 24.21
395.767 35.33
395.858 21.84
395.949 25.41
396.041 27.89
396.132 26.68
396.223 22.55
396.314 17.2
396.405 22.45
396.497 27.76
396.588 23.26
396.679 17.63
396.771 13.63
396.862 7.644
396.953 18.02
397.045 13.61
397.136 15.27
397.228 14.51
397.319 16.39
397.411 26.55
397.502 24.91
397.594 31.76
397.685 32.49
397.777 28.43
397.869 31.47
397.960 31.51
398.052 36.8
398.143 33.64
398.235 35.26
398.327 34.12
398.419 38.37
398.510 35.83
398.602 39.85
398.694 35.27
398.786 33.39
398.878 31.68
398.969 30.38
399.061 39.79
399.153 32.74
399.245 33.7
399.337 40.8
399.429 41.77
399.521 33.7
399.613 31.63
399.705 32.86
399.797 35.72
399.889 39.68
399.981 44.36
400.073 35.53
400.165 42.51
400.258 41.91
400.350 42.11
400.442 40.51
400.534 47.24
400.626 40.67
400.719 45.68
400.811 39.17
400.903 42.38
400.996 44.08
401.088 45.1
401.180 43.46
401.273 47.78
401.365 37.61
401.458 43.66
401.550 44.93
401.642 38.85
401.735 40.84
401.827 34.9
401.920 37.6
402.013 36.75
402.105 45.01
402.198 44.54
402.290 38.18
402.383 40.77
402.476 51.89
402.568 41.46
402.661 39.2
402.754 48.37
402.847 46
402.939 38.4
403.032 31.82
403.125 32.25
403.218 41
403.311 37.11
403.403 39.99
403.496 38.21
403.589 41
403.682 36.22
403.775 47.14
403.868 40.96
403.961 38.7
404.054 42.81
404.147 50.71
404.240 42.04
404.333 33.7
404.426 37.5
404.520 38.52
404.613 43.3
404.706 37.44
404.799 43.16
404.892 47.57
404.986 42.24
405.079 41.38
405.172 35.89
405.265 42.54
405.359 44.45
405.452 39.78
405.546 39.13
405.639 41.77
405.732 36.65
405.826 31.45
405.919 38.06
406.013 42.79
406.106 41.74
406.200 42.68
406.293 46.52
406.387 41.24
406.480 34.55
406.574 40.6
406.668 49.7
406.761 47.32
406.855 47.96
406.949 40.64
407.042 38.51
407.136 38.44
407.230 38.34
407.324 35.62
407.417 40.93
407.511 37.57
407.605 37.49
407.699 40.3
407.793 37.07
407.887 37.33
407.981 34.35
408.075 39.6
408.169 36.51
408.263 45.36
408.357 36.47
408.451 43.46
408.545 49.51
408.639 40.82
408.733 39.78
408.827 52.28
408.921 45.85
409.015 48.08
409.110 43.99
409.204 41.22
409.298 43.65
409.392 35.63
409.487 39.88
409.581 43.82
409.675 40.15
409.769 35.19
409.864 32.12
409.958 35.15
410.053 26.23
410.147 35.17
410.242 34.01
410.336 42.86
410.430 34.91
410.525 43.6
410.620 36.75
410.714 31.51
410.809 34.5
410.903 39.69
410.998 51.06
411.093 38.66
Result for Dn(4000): 1.90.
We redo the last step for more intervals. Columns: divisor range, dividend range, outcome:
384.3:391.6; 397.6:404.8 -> 1.70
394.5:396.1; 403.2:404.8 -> 1.41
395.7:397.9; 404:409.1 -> 1.91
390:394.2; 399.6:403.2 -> 1.83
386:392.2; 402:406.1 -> 1.74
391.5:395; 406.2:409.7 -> 2.09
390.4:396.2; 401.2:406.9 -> 1.74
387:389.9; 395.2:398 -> 1.14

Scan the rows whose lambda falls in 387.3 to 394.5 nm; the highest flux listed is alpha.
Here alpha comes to 36.65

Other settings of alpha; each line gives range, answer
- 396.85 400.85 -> 47.24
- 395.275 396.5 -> 39.16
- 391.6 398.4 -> 40.9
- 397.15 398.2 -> 36.8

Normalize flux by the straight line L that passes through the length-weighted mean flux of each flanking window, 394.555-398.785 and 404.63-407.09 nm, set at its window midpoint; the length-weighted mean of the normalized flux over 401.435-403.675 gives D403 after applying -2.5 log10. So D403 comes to -0.12 mag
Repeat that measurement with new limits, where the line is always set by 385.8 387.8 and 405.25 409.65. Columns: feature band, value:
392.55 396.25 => 0.294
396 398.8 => 0.230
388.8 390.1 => 0.030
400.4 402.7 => -0.174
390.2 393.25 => 0.053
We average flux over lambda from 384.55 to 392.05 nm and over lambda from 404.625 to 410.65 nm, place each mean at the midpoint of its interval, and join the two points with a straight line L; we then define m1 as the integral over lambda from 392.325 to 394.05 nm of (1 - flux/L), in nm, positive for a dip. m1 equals 0.78 nm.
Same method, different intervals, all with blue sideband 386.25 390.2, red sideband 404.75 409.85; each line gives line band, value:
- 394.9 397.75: 0.54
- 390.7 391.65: -0.19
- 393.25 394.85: 0.54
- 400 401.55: -0.34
